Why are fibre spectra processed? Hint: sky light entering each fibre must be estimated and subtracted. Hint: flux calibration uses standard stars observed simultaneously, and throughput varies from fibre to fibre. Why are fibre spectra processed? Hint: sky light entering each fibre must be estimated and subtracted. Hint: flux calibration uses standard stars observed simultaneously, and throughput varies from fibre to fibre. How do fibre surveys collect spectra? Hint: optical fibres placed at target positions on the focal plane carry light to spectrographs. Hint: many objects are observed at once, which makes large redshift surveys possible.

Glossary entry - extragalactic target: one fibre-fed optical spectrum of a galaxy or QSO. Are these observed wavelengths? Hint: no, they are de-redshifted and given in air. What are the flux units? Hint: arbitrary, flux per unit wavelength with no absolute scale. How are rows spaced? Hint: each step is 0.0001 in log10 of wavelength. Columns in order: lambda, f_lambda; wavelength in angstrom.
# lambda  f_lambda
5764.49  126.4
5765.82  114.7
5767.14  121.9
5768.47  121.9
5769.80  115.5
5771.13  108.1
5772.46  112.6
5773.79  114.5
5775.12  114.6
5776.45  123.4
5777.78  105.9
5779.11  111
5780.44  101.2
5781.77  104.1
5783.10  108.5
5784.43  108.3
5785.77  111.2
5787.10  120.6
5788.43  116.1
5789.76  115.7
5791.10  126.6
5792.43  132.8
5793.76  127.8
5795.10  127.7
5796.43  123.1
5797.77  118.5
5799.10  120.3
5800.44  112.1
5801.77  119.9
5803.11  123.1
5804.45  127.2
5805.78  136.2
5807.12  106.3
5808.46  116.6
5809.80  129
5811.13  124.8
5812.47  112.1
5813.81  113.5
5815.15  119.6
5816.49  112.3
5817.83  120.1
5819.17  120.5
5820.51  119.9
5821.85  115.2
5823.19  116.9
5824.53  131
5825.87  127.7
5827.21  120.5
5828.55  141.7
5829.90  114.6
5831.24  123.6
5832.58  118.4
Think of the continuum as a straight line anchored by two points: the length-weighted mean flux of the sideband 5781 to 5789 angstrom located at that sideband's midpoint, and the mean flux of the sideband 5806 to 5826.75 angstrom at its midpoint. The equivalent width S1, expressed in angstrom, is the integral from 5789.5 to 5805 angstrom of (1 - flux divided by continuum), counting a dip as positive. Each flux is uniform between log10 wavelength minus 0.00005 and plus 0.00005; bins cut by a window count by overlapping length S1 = -1.2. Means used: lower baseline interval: 111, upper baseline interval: 119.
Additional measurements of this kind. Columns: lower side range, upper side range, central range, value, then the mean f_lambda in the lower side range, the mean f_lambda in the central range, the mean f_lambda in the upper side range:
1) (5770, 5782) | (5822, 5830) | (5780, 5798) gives -0.4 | 111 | 117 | 125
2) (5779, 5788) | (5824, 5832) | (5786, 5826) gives -1.1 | 109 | 121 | 126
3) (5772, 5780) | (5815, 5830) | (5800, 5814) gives -0.2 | 113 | 120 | 122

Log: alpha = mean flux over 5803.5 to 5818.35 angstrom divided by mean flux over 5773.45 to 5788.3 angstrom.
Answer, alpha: 1.1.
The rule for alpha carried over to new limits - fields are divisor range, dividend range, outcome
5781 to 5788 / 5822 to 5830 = 1.13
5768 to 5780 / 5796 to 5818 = 1.05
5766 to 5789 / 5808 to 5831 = 1.07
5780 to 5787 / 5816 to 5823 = 1.09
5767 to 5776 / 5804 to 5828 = 1.05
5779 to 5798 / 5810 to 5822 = 1.01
